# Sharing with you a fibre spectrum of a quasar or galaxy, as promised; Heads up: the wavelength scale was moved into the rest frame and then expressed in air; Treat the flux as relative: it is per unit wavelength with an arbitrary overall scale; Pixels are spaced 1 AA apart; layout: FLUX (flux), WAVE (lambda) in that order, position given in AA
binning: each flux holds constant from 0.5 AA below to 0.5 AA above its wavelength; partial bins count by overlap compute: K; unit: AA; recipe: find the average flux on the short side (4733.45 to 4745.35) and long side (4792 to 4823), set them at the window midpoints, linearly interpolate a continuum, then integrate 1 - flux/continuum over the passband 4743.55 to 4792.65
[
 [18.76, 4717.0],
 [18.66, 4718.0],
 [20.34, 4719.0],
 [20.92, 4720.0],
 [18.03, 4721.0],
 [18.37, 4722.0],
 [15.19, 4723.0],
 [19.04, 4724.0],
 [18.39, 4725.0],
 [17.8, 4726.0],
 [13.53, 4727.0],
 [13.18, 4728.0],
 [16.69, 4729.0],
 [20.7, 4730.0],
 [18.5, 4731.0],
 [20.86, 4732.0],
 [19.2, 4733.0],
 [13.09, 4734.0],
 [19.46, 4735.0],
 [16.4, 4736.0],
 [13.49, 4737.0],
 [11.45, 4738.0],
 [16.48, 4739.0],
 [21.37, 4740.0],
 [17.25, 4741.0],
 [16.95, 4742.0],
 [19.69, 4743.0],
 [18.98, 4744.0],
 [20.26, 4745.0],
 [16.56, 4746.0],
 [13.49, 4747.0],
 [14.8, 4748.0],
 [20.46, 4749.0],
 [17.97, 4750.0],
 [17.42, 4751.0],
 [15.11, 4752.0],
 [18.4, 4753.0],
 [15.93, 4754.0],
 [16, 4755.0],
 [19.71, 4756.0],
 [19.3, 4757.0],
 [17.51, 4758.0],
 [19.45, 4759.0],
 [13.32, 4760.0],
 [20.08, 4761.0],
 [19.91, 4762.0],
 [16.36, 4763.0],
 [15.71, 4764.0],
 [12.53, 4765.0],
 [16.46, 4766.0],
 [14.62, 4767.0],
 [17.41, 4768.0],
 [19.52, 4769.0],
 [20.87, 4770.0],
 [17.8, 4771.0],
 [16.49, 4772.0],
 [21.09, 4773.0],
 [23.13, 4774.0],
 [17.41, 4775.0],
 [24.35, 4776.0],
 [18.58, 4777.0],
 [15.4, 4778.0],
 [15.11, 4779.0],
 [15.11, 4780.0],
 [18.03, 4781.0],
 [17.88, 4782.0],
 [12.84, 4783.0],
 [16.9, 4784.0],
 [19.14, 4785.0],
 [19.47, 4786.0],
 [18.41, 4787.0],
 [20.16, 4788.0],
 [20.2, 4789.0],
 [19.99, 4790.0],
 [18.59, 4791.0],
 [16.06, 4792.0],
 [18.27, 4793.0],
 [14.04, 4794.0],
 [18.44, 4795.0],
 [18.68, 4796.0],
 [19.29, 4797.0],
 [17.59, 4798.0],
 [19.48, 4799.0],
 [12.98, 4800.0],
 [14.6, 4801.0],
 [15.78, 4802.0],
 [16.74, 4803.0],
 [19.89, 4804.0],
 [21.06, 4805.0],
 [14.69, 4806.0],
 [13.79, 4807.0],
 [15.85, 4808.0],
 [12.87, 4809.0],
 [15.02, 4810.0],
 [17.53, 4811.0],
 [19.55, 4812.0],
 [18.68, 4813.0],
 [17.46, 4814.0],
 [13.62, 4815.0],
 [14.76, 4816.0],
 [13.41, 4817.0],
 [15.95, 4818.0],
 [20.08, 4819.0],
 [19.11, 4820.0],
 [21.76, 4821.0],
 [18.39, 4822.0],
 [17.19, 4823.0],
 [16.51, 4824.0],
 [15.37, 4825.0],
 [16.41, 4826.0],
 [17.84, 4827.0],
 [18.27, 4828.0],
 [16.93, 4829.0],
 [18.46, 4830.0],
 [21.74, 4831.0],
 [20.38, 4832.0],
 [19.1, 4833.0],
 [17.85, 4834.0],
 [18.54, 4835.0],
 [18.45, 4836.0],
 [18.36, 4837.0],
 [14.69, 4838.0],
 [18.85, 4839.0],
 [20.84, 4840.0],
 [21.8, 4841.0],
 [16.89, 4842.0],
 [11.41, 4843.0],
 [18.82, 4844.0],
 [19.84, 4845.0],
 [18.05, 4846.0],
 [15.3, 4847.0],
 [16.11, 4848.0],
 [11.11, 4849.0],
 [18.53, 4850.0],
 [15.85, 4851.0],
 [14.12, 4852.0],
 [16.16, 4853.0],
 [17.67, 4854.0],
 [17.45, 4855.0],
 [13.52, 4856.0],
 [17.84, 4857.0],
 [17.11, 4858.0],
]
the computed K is -2.2 AA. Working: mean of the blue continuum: 17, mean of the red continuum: 17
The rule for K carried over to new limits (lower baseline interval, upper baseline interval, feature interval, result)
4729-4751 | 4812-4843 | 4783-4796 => -0.3 AA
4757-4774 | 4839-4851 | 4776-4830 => 0.6 AA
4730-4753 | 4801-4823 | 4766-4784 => -0.8 AA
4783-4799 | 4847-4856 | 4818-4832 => -1.2 AA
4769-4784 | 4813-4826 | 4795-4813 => 0.6 AA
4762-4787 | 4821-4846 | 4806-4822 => 1.2 AA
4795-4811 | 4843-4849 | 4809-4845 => -2.3 AA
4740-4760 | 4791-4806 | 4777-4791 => -0.2 AA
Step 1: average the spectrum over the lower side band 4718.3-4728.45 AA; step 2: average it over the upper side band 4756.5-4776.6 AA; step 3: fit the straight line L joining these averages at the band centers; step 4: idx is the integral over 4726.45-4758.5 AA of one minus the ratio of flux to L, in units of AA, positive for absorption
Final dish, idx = 1.1 AA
